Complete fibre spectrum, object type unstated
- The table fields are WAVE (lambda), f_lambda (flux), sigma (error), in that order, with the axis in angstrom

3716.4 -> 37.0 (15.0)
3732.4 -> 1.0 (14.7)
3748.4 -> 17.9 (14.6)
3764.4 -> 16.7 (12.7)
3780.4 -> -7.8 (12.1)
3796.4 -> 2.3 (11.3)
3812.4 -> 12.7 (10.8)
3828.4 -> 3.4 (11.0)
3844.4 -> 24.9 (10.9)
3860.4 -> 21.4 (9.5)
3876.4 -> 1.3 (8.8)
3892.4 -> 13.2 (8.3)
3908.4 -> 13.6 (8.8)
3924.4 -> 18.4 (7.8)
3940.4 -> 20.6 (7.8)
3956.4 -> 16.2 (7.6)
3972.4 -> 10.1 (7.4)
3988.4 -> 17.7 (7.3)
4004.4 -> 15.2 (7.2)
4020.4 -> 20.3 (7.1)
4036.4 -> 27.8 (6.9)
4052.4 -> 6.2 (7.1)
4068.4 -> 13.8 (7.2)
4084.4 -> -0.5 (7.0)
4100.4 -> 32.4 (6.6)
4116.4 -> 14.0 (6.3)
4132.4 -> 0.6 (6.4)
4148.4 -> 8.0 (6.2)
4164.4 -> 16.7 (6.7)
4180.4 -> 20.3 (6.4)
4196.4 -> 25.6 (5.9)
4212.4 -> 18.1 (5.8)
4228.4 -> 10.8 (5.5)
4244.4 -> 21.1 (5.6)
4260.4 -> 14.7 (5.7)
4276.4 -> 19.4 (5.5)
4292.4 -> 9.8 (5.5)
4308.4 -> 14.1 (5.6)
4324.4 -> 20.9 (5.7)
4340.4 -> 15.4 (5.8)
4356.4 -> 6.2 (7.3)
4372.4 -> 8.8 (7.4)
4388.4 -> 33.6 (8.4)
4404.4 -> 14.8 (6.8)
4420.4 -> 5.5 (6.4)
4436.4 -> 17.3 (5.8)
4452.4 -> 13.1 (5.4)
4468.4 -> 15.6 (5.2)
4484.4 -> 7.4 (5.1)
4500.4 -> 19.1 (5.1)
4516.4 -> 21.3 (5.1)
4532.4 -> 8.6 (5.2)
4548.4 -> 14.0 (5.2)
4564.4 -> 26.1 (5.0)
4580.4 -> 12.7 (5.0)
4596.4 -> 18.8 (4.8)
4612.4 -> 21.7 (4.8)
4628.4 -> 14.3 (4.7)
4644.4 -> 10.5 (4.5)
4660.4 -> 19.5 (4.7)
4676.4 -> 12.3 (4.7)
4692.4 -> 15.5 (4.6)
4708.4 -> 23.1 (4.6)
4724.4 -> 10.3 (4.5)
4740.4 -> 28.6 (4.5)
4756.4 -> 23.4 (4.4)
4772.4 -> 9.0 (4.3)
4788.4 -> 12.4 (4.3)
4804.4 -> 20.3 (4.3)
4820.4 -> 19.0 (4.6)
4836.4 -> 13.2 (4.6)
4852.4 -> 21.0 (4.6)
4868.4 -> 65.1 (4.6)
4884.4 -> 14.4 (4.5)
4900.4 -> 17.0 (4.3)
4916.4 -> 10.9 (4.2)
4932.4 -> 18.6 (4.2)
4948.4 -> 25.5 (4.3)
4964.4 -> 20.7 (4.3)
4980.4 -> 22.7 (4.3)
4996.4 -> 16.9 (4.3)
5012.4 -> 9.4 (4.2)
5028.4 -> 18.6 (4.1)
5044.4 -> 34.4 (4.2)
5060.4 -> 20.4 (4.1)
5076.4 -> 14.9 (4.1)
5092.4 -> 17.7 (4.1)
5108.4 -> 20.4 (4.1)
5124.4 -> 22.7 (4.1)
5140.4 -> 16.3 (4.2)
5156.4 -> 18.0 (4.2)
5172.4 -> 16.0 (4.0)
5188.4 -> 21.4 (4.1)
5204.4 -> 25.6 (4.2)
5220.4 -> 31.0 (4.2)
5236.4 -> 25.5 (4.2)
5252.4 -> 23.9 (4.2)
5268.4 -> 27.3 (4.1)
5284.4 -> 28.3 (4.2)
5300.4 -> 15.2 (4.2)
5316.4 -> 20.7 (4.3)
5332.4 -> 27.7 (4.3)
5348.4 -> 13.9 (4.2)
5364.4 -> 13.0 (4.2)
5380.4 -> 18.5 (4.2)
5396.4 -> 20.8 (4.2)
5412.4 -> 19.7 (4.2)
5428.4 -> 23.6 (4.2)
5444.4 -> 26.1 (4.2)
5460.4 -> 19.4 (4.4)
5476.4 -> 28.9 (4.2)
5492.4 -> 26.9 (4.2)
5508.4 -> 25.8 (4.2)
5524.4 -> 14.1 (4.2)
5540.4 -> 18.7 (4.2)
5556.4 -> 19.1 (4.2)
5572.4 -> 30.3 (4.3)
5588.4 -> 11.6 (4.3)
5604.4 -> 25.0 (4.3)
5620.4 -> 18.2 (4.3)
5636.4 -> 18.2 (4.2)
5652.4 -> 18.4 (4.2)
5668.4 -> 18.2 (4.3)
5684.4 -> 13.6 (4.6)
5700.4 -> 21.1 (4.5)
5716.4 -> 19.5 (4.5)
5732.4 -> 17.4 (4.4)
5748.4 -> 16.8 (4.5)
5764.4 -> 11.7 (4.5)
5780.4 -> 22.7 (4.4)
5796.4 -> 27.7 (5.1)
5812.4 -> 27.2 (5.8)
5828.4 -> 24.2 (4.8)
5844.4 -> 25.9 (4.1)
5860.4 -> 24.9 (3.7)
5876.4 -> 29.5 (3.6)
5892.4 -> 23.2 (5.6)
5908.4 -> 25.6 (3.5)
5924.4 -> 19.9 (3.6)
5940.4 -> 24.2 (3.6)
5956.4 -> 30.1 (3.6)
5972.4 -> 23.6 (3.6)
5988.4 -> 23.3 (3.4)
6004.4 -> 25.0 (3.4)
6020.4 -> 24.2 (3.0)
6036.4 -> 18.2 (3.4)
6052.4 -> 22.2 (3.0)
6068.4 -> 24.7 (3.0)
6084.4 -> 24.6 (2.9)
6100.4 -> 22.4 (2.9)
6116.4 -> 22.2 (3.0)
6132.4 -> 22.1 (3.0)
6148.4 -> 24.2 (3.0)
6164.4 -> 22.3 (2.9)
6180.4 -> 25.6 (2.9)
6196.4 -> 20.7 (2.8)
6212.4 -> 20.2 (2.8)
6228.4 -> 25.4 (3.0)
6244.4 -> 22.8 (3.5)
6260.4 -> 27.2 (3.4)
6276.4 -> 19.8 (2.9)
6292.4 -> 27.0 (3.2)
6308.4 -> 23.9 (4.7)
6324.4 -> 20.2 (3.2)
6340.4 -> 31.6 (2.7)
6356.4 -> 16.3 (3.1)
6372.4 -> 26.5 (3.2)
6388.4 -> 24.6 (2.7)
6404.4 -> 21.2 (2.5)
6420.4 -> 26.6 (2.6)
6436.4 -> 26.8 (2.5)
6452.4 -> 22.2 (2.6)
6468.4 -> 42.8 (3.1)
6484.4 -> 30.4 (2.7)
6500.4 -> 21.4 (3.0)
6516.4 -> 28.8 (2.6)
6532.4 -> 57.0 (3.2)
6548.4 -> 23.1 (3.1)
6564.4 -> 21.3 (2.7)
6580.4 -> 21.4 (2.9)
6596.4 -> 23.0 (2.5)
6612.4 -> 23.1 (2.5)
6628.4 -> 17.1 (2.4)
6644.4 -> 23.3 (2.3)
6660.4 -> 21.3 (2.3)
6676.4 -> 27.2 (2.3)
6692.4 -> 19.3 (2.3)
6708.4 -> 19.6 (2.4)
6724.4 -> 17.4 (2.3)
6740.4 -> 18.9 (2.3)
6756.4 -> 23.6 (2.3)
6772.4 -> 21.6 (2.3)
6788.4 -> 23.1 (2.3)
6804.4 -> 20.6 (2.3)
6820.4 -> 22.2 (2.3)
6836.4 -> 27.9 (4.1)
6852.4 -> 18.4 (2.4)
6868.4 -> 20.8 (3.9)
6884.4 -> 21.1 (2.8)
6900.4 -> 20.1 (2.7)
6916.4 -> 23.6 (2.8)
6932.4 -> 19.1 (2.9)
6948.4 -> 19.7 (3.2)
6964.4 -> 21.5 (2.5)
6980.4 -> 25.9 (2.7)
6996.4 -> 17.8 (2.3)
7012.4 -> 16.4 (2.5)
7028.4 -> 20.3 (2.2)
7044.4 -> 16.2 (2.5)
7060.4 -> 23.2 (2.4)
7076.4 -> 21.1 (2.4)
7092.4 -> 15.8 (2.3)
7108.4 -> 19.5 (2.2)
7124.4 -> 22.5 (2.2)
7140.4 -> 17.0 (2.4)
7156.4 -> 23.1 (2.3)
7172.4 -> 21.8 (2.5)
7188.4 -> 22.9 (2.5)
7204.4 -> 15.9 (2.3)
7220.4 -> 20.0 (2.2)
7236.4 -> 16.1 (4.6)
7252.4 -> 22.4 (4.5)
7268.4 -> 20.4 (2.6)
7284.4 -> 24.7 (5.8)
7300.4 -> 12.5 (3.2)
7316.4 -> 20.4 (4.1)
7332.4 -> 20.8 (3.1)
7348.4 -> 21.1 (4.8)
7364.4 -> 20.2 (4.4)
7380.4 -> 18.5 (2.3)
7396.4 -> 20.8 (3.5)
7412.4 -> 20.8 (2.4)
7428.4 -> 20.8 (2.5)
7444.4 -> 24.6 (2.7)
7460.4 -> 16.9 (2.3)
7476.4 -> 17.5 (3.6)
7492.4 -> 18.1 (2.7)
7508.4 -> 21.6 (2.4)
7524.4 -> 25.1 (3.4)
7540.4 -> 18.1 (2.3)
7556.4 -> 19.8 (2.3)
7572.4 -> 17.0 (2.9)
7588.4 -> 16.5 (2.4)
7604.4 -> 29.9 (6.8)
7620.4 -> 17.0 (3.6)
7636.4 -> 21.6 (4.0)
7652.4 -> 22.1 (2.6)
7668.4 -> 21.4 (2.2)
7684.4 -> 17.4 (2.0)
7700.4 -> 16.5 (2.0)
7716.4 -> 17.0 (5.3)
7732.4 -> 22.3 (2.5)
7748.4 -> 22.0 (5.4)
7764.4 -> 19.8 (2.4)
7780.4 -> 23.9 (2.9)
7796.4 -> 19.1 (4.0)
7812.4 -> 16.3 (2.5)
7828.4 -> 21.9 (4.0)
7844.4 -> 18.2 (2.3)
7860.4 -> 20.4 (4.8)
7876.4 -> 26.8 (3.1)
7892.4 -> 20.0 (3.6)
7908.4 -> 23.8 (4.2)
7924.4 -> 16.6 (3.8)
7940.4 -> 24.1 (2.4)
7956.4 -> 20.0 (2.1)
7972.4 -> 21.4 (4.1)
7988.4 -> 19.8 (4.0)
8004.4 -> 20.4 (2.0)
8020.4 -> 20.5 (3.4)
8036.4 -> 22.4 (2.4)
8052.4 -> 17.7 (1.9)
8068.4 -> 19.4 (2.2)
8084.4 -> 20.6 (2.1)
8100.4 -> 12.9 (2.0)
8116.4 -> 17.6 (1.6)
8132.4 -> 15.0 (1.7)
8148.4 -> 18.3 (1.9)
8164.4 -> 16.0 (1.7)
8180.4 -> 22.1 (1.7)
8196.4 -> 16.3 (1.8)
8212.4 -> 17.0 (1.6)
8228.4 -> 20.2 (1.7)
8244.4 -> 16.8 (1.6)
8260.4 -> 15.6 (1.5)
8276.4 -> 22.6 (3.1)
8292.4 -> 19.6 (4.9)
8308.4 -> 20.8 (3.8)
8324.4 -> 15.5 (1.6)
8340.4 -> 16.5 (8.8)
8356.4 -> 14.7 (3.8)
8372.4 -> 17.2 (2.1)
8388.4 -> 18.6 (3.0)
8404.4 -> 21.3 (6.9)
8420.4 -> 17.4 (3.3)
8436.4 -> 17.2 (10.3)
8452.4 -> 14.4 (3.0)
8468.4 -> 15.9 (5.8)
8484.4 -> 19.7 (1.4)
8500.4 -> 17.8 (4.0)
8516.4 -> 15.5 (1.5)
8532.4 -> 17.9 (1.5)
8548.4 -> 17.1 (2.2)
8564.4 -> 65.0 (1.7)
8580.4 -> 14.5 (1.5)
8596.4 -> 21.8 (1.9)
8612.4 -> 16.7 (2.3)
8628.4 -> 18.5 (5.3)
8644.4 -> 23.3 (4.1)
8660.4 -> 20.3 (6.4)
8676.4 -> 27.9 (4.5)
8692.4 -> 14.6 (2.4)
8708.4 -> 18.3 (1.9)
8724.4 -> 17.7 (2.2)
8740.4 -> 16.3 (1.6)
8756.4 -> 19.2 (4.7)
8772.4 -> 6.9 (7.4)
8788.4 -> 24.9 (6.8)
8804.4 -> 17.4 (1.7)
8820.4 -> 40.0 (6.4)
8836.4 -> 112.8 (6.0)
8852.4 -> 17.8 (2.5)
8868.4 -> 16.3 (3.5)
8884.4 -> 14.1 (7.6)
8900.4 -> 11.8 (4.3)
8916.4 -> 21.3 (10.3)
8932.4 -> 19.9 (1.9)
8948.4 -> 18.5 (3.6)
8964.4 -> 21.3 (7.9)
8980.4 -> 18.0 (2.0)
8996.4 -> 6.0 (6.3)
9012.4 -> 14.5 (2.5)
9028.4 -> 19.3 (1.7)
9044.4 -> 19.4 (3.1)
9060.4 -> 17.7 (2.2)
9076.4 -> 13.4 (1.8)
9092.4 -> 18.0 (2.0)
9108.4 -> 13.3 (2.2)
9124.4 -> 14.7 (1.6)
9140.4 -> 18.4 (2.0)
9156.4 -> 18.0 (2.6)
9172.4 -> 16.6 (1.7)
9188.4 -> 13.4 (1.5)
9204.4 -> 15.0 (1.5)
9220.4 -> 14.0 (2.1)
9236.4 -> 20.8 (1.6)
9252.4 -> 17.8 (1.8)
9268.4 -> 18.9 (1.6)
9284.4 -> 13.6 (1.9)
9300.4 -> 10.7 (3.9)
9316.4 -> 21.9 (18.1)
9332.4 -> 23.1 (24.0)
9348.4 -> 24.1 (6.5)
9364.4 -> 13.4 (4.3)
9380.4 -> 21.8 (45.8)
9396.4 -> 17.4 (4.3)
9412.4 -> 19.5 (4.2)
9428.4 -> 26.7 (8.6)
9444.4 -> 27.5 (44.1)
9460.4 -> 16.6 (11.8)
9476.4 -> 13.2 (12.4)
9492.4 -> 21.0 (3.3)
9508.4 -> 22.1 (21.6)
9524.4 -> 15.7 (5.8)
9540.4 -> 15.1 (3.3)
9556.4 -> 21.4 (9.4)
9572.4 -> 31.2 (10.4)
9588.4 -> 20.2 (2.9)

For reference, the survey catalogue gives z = 0.31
